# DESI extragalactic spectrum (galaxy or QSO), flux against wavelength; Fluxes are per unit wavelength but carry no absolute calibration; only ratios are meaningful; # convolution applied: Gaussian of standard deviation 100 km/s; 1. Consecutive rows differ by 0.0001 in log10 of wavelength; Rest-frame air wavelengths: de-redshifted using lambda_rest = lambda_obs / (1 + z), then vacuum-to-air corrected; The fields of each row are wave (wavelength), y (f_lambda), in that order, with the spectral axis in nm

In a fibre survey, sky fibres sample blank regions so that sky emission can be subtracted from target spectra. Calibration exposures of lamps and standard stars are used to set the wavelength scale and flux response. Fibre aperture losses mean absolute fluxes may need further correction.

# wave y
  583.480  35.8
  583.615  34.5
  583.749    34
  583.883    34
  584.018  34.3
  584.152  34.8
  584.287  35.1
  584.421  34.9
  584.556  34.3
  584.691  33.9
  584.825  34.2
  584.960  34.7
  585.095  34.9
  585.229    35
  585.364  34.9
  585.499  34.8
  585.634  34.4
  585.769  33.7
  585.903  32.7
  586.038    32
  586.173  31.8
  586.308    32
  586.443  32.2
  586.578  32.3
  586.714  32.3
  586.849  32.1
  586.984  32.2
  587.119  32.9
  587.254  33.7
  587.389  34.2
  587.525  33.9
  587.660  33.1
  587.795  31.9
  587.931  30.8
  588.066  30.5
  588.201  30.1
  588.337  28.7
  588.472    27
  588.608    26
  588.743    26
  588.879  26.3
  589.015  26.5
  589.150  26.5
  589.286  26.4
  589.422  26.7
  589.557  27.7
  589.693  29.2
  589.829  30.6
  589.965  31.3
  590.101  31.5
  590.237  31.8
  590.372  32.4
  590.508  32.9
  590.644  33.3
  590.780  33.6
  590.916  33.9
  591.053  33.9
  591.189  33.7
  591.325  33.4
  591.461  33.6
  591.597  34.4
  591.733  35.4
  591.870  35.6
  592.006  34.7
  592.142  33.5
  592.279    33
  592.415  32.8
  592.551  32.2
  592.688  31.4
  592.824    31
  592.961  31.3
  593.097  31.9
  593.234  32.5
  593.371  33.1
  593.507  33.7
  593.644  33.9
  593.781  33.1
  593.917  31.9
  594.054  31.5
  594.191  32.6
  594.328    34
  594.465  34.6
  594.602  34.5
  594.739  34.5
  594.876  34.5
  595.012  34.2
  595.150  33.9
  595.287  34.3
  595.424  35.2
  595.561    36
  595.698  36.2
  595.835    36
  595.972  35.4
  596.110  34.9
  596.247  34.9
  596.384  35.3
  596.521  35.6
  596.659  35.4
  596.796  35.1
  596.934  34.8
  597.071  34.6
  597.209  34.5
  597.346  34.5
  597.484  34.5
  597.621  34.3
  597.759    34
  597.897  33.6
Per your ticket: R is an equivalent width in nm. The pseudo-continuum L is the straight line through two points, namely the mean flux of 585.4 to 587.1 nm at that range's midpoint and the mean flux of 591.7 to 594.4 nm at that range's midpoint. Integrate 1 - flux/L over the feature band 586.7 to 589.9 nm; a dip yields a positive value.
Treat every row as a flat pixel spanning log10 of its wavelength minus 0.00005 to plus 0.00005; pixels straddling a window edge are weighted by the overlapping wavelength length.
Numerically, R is 0.30 nm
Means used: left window 32.8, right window 32.9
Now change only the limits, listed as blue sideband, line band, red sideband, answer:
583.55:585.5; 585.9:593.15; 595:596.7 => 0.70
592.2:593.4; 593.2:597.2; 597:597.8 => -0.13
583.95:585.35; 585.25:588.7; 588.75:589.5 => -0.19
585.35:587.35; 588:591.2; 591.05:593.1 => 0.32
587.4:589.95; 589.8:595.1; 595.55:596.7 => -0.15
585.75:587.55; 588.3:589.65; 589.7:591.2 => 0.24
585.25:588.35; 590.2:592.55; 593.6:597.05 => 0.00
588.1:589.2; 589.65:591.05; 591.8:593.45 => -0.12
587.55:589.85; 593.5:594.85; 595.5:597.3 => 0.00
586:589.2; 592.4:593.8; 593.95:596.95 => 0.04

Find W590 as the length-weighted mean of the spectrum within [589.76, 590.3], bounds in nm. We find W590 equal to 31.3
